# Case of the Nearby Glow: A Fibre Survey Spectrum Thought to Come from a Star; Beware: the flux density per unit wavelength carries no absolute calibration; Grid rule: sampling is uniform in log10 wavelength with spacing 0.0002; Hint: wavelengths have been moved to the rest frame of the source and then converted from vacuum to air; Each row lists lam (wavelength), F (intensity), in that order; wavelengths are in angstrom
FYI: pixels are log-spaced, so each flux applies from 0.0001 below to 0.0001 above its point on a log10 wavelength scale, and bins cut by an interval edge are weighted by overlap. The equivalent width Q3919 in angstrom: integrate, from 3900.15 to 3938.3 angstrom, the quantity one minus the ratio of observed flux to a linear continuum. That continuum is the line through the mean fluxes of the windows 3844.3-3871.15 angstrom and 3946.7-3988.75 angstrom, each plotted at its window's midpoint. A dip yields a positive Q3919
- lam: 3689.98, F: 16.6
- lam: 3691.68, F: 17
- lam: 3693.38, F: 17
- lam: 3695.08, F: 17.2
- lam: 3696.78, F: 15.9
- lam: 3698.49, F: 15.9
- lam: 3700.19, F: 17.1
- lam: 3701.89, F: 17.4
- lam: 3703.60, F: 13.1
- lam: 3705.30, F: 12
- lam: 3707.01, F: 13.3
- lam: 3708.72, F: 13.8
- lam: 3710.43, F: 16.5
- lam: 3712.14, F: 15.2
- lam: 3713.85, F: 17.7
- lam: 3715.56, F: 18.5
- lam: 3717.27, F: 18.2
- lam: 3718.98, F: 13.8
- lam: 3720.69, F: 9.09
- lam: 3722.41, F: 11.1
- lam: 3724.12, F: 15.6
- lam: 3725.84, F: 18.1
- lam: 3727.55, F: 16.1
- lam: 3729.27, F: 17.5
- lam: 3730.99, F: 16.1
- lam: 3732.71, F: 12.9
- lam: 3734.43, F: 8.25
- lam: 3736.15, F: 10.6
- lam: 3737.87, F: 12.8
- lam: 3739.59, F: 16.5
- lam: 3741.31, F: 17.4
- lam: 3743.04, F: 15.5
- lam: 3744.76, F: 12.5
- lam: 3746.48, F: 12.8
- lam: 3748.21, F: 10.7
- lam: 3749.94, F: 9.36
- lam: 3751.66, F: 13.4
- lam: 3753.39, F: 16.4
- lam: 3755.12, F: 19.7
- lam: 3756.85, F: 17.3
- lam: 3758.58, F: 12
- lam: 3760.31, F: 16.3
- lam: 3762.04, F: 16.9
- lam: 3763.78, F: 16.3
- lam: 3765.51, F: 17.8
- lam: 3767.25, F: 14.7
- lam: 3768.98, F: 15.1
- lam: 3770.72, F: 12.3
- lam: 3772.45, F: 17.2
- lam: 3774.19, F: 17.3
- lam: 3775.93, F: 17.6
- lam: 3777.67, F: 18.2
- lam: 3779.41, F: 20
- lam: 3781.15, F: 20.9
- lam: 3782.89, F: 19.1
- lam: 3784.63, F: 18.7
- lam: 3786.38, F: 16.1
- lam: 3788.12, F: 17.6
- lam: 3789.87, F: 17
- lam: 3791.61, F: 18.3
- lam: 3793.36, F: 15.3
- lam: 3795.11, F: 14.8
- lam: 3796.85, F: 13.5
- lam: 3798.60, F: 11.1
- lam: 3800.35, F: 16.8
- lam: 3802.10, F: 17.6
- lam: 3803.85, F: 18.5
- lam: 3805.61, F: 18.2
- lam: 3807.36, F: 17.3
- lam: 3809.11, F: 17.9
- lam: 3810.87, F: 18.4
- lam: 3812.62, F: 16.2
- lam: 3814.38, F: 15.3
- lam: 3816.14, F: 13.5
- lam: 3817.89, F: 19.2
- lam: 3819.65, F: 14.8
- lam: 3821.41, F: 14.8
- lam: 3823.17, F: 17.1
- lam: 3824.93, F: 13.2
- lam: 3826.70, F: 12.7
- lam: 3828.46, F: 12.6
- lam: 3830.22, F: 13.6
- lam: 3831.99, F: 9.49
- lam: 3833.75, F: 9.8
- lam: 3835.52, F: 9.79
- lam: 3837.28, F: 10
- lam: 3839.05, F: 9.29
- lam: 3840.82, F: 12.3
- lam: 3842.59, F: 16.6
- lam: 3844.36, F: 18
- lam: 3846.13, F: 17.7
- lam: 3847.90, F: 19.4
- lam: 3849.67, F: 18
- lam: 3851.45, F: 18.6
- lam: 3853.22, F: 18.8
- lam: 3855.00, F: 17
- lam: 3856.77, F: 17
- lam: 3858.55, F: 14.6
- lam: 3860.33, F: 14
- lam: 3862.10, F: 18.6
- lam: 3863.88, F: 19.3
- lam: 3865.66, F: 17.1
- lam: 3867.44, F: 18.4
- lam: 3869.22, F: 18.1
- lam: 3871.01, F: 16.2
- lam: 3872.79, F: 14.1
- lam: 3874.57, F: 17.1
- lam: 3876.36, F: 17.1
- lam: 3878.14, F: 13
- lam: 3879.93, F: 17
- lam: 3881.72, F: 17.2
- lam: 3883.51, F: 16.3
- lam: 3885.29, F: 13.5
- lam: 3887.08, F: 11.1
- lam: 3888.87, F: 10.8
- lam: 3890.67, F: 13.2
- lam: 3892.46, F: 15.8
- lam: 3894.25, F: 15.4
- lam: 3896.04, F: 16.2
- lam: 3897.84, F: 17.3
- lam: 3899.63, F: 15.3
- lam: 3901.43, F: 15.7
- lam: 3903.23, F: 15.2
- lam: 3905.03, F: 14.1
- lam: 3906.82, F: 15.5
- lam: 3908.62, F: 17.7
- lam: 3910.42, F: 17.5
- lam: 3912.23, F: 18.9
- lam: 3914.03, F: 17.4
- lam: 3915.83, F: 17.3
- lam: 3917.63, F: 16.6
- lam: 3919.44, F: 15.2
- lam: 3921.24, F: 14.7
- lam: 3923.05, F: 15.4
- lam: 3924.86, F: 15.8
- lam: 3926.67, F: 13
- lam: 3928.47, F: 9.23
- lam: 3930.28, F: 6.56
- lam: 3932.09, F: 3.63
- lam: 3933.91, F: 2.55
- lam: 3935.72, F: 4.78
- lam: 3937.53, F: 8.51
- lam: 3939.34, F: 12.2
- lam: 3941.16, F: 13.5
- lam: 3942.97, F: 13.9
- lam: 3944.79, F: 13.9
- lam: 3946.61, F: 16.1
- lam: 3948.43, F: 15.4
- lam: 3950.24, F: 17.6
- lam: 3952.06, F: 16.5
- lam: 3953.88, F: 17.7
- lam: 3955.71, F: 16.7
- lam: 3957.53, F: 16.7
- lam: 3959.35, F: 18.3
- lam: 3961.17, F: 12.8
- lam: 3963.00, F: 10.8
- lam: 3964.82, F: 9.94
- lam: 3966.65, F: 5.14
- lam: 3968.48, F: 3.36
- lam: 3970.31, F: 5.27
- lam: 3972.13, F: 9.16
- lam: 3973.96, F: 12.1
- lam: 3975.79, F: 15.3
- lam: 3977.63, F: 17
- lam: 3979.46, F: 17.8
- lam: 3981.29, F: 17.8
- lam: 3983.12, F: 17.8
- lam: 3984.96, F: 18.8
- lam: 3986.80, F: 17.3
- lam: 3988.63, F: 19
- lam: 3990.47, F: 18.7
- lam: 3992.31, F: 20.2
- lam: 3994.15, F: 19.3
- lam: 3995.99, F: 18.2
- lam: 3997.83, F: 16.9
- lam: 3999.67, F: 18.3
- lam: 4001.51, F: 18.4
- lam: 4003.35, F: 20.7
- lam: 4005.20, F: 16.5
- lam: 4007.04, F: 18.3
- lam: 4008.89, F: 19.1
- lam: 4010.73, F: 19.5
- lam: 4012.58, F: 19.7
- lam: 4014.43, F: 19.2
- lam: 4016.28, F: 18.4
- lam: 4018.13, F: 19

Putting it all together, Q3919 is 6.4 angstrom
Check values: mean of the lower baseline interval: 17.6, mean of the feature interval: 13.1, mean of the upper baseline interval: 14.2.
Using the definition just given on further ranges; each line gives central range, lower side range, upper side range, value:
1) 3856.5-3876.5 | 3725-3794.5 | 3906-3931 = -1.9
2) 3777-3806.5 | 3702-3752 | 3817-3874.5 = -4.7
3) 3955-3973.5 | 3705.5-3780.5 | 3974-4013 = 7.3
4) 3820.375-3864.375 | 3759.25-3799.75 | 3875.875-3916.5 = 3.2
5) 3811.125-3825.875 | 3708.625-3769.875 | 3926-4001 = -1.3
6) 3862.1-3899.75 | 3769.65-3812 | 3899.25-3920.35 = 1.8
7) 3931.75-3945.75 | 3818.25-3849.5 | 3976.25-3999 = 6.2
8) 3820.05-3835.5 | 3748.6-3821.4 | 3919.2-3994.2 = 2.8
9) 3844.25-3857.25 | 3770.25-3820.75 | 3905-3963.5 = -2.0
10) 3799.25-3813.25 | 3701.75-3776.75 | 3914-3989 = -3.2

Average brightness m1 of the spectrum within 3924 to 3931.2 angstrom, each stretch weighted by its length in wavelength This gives 11.1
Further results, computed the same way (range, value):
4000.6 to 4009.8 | 18.6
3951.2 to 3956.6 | 16.9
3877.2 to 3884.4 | 15.9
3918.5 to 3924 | 15.1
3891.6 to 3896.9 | 15.8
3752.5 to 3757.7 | 17.8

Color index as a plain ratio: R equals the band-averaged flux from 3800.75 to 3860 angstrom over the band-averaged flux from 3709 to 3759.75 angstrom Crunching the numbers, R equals 1.1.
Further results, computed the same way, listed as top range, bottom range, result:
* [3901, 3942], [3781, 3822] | 0.78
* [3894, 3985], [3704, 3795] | 0.89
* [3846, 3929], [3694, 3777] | 1.07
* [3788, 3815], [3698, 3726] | 1.10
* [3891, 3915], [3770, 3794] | 0.92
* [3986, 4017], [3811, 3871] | 1.22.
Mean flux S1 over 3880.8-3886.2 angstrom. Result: 15.7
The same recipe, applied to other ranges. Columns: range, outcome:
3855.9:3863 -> 16.1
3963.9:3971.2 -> 5.93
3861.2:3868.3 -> 18.4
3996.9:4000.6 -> 17.6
